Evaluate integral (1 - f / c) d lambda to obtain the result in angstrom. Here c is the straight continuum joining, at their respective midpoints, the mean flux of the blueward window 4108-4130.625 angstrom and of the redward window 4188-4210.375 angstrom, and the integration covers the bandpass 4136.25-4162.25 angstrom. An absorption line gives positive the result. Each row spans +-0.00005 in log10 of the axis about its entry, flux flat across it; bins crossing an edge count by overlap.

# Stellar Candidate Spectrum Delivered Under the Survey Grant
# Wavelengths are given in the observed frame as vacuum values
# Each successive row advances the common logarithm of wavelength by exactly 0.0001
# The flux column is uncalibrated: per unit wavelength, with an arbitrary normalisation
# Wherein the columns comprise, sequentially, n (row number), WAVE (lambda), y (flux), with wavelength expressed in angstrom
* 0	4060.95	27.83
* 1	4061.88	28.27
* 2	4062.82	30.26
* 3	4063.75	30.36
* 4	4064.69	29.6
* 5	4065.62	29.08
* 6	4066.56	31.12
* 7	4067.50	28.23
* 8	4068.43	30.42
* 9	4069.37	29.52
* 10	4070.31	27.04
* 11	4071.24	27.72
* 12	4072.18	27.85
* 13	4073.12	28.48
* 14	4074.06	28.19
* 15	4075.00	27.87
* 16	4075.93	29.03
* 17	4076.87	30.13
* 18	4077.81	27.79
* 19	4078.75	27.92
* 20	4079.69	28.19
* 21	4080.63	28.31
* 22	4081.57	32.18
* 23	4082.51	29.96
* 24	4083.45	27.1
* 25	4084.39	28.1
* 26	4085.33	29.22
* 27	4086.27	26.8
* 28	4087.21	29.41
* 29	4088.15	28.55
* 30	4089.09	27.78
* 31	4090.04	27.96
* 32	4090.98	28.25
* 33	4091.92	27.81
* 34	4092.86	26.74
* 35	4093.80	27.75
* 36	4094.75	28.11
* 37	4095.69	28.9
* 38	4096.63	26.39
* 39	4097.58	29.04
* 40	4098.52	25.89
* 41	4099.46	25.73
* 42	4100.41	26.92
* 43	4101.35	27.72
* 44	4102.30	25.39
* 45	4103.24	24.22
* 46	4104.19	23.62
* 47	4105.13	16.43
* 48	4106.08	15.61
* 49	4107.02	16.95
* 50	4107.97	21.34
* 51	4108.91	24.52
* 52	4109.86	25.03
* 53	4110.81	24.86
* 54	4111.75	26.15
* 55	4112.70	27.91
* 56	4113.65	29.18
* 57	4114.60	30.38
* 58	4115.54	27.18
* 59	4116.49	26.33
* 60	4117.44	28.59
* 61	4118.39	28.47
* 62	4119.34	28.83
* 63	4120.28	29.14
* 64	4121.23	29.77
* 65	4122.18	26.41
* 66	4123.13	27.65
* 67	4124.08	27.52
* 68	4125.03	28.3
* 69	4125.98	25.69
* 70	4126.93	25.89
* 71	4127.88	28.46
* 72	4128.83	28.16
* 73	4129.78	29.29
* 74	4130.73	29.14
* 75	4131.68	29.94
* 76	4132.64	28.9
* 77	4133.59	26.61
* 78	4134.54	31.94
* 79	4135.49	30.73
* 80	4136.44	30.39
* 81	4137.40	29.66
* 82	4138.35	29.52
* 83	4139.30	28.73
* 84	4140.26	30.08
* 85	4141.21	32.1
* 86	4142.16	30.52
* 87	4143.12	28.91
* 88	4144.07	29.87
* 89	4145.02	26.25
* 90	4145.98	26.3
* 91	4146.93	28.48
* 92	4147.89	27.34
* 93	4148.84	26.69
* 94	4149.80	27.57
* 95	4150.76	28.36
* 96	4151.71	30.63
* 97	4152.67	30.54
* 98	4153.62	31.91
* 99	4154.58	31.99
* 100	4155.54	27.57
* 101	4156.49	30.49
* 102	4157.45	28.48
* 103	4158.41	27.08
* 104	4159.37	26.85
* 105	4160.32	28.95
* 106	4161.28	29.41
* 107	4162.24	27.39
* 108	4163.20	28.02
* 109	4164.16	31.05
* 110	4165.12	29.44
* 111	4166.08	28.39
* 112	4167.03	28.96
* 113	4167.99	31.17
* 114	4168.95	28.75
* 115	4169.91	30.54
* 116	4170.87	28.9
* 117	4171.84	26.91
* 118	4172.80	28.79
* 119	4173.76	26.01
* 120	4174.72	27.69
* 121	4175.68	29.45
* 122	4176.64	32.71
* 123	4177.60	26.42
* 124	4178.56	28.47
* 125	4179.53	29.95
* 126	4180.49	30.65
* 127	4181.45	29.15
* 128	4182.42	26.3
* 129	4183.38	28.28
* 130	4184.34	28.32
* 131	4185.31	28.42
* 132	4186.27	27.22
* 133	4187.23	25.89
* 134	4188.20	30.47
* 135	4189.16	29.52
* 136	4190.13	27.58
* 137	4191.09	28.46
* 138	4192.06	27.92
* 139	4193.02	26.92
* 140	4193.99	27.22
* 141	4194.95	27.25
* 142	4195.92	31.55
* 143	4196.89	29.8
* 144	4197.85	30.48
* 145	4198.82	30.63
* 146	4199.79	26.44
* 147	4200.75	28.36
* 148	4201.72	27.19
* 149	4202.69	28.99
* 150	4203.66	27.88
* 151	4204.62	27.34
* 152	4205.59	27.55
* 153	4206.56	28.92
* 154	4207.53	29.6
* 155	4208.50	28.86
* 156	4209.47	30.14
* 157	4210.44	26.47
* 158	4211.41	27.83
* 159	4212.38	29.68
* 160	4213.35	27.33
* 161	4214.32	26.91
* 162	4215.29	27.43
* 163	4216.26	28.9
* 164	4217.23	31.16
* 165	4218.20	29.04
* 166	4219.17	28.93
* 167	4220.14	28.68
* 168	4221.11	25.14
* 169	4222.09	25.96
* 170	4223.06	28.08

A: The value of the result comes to -1.1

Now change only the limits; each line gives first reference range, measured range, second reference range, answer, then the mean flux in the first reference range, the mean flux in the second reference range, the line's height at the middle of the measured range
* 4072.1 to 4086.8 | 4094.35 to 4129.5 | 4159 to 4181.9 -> 3.15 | 28.6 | 28.9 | 28.7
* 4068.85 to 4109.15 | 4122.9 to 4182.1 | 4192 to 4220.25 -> -2.47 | 26.8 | 28.5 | 27.7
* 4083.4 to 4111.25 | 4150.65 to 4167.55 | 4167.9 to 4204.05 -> -0.93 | 25.7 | 28.6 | 27.7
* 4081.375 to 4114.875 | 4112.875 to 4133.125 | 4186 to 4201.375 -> -1.06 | 26.3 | 28.5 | 26.8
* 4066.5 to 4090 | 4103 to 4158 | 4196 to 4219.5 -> 1.90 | 28.6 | 28.6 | 28.6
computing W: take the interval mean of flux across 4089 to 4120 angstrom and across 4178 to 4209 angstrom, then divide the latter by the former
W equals 1.10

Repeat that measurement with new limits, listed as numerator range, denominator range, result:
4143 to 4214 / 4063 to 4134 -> 1.04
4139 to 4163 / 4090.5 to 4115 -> 1.14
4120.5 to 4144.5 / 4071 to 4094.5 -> 1.02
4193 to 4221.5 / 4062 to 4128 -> 1.04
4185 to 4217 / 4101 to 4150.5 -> 1.04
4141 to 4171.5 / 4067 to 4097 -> 1.02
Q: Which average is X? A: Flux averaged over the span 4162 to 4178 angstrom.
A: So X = 28.9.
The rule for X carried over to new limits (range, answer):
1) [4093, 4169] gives 27.7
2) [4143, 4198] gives 28.7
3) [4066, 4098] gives 28.5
